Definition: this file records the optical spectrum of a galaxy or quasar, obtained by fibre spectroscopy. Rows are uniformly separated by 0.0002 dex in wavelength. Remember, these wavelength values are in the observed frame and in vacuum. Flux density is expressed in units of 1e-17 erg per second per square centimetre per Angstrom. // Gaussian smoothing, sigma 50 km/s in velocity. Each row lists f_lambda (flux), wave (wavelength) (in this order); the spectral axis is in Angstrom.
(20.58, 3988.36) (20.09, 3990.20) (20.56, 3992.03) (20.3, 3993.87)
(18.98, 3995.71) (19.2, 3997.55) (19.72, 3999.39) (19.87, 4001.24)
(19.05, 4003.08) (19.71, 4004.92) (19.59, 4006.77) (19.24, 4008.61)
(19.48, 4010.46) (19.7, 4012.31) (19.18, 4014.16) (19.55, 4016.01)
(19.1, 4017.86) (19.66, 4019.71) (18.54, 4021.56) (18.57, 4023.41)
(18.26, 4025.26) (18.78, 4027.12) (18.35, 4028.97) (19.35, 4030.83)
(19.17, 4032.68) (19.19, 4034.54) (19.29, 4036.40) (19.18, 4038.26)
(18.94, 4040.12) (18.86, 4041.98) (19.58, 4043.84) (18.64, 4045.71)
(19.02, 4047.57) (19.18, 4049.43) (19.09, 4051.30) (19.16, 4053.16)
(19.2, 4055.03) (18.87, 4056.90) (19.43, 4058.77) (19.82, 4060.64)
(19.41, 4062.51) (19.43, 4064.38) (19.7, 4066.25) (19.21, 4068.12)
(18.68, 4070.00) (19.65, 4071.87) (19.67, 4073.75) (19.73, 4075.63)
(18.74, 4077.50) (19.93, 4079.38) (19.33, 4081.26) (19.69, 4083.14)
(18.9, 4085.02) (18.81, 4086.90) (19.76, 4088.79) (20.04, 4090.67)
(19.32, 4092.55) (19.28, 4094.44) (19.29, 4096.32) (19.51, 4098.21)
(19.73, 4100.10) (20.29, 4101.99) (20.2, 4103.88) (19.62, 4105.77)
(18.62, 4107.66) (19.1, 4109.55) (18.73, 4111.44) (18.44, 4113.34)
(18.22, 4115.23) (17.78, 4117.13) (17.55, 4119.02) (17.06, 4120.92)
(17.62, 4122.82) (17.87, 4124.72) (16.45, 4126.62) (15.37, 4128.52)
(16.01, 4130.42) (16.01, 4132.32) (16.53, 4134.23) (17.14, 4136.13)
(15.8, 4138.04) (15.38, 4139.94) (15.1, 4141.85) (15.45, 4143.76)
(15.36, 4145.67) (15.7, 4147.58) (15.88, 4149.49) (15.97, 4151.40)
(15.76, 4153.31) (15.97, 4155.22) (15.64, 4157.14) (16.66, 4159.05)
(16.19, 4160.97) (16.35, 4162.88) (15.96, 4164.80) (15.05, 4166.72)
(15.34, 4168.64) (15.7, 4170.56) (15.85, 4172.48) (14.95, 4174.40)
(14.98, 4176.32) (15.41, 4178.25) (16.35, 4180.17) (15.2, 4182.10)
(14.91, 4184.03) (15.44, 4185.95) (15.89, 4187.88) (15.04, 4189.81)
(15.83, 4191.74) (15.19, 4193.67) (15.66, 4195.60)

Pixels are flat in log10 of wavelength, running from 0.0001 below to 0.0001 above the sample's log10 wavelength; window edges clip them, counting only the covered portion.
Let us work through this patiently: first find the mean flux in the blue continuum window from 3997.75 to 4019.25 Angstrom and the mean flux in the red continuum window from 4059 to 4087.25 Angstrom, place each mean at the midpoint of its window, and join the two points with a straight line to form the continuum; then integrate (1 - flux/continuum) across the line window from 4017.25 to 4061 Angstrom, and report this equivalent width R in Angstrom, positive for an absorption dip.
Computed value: 0.87 Angstrom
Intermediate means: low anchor 19.5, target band 19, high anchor 19.4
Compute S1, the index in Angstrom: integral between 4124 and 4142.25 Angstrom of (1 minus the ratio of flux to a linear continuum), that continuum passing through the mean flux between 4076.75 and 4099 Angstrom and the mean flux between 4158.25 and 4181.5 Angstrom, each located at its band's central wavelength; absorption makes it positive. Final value 1.2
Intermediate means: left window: 19.4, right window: 15.7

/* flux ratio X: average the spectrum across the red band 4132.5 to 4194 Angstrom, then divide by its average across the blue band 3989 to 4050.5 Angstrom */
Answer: 0.81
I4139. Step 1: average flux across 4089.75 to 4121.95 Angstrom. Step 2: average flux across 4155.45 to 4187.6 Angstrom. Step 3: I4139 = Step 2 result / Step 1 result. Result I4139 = 0.82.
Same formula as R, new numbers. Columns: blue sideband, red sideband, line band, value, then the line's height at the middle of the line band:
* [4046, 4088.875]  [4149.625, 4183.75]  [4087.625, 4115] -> -2.0 Angstrom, 18.1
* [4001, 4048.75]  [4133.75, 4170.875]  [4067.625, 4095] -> -2.6 Angstrom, 17.7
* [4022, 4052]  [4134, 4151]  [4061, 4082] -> -1.8 Angstrom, 17.9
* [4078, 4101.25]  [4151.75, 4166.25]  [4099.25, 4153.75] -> 1.4 Angstrom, 17.6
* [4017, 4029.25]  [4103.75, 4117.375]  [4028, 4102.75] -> -2.0 Angstrom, 18.8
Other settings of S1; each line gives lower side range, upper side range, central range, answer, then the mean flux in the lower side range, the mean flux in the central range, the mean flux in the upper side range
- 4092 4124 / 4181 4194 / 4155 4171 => 0.5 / 18.8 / 15.9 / 15.4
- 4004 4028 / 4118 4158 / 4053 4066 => -0.9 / 19.2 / 19.4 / 16.2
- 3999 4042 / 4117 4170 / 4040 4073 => -1.7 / 19.2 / 19.2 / 16.1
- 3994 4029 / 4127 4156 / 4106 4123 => -1.7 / 19.2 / 18.2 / 15.8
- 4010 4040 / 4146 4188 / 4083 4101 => -2.0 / 19.1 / 19.4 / 15.7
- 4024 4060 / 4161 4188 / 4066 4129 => -4.7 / 19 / 18.9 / 15.5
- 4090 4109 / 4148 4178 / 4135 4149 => 1.1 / 19.6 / 15.7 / 15.7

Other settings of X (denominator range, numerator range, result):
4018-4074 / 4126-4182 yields 0.83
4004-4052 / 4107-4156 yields 0.87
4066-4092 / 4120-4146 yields 0.84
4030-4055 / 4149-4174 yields 0.83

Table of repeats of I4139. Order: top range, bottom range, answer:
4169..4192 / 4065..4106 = 0.79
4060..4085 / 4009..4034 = 1.02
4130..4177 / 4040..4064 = 0.82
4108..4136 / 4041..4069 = 0.90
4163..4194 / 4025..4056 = 0.81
